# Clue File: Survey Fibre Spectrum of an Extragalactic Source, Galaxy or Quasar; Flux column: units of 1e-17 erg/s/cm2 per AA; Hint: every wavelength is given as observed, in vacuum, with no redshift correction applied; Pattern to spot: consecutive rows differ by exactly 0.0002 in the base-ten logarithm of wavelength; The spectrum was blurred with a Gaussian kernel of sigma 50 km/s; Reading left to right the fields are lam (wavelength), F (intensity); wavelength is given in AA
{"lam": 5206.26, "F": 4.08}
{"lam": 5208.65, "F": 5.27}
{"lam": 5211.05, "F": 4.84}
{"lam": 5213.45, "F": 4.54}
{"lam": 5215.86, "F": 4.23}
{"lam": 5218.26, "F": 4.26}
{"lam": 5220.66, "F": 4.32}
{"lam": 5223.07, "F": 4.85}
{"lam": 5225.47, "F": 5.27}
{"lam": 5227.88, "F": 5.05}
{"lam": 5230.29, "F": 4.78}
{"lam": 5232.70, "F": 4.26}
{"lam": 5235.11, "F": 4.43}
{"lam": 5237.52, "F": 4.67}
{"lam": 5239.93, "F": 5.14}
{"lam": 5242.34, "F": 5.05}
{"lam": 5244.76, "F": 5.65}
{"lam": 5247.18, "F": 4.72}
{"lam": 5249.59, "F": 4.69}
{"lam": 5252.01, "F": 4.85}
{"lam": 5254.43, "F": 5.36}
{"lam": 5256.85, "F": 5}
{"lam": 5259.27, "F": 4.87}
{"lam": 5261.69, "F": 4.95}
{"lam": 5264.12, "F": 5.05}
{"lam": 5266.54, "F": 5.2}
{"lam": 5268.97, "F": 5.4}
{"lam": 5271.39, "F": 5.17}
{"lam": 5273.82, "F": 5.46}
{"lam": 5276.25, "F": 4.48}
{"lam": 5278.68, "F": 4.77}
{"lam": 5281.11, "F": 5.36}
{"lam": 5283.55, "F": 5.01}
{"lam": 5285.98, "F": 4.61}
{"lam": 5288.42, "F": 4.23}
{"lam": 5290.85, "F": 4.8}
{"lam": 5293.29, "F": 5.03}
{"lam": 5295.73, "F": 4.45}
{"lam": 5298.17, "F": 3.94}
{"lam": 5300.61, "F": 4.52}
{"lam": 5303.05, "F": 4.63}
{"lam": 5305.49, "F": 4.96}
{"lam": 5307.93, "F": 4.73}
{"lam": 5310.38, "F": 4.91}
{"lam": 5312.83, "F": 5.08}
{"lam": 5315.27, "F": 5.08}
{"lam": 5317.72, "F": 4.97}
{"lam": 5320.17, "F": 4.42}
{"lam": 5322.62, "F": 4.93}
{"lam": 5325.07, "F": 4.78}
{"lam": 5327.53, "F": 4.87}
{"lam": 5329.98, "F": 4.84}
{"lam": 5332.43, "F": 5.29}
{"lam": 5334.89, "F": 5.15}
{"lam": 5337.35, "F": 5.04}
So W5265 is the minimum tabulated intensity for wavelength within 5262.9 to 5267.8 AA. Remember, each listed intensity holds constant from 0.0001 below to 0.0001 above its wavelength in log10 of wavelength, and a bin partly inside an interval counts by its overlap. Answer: 5.05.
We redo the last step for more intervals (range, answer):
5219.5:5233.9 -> 4.26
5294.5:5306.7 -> 3.94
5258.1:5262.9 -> 4.87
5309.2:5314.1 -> 4.91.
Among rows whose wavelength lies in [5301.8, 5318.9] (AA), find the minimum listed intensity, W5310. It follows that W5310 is 4.63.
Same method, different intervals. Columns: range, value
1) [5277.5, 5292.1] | 4.23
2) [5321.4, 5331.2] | 4.78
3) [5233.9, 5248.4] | 4.43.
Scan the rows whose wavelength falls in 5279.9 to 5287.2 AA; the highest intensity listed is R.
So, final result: 5.36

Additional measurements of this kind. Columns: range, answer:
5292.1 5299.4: 5.03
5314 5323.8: 5.08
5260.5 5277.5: 5.46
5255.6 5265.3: 5.05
